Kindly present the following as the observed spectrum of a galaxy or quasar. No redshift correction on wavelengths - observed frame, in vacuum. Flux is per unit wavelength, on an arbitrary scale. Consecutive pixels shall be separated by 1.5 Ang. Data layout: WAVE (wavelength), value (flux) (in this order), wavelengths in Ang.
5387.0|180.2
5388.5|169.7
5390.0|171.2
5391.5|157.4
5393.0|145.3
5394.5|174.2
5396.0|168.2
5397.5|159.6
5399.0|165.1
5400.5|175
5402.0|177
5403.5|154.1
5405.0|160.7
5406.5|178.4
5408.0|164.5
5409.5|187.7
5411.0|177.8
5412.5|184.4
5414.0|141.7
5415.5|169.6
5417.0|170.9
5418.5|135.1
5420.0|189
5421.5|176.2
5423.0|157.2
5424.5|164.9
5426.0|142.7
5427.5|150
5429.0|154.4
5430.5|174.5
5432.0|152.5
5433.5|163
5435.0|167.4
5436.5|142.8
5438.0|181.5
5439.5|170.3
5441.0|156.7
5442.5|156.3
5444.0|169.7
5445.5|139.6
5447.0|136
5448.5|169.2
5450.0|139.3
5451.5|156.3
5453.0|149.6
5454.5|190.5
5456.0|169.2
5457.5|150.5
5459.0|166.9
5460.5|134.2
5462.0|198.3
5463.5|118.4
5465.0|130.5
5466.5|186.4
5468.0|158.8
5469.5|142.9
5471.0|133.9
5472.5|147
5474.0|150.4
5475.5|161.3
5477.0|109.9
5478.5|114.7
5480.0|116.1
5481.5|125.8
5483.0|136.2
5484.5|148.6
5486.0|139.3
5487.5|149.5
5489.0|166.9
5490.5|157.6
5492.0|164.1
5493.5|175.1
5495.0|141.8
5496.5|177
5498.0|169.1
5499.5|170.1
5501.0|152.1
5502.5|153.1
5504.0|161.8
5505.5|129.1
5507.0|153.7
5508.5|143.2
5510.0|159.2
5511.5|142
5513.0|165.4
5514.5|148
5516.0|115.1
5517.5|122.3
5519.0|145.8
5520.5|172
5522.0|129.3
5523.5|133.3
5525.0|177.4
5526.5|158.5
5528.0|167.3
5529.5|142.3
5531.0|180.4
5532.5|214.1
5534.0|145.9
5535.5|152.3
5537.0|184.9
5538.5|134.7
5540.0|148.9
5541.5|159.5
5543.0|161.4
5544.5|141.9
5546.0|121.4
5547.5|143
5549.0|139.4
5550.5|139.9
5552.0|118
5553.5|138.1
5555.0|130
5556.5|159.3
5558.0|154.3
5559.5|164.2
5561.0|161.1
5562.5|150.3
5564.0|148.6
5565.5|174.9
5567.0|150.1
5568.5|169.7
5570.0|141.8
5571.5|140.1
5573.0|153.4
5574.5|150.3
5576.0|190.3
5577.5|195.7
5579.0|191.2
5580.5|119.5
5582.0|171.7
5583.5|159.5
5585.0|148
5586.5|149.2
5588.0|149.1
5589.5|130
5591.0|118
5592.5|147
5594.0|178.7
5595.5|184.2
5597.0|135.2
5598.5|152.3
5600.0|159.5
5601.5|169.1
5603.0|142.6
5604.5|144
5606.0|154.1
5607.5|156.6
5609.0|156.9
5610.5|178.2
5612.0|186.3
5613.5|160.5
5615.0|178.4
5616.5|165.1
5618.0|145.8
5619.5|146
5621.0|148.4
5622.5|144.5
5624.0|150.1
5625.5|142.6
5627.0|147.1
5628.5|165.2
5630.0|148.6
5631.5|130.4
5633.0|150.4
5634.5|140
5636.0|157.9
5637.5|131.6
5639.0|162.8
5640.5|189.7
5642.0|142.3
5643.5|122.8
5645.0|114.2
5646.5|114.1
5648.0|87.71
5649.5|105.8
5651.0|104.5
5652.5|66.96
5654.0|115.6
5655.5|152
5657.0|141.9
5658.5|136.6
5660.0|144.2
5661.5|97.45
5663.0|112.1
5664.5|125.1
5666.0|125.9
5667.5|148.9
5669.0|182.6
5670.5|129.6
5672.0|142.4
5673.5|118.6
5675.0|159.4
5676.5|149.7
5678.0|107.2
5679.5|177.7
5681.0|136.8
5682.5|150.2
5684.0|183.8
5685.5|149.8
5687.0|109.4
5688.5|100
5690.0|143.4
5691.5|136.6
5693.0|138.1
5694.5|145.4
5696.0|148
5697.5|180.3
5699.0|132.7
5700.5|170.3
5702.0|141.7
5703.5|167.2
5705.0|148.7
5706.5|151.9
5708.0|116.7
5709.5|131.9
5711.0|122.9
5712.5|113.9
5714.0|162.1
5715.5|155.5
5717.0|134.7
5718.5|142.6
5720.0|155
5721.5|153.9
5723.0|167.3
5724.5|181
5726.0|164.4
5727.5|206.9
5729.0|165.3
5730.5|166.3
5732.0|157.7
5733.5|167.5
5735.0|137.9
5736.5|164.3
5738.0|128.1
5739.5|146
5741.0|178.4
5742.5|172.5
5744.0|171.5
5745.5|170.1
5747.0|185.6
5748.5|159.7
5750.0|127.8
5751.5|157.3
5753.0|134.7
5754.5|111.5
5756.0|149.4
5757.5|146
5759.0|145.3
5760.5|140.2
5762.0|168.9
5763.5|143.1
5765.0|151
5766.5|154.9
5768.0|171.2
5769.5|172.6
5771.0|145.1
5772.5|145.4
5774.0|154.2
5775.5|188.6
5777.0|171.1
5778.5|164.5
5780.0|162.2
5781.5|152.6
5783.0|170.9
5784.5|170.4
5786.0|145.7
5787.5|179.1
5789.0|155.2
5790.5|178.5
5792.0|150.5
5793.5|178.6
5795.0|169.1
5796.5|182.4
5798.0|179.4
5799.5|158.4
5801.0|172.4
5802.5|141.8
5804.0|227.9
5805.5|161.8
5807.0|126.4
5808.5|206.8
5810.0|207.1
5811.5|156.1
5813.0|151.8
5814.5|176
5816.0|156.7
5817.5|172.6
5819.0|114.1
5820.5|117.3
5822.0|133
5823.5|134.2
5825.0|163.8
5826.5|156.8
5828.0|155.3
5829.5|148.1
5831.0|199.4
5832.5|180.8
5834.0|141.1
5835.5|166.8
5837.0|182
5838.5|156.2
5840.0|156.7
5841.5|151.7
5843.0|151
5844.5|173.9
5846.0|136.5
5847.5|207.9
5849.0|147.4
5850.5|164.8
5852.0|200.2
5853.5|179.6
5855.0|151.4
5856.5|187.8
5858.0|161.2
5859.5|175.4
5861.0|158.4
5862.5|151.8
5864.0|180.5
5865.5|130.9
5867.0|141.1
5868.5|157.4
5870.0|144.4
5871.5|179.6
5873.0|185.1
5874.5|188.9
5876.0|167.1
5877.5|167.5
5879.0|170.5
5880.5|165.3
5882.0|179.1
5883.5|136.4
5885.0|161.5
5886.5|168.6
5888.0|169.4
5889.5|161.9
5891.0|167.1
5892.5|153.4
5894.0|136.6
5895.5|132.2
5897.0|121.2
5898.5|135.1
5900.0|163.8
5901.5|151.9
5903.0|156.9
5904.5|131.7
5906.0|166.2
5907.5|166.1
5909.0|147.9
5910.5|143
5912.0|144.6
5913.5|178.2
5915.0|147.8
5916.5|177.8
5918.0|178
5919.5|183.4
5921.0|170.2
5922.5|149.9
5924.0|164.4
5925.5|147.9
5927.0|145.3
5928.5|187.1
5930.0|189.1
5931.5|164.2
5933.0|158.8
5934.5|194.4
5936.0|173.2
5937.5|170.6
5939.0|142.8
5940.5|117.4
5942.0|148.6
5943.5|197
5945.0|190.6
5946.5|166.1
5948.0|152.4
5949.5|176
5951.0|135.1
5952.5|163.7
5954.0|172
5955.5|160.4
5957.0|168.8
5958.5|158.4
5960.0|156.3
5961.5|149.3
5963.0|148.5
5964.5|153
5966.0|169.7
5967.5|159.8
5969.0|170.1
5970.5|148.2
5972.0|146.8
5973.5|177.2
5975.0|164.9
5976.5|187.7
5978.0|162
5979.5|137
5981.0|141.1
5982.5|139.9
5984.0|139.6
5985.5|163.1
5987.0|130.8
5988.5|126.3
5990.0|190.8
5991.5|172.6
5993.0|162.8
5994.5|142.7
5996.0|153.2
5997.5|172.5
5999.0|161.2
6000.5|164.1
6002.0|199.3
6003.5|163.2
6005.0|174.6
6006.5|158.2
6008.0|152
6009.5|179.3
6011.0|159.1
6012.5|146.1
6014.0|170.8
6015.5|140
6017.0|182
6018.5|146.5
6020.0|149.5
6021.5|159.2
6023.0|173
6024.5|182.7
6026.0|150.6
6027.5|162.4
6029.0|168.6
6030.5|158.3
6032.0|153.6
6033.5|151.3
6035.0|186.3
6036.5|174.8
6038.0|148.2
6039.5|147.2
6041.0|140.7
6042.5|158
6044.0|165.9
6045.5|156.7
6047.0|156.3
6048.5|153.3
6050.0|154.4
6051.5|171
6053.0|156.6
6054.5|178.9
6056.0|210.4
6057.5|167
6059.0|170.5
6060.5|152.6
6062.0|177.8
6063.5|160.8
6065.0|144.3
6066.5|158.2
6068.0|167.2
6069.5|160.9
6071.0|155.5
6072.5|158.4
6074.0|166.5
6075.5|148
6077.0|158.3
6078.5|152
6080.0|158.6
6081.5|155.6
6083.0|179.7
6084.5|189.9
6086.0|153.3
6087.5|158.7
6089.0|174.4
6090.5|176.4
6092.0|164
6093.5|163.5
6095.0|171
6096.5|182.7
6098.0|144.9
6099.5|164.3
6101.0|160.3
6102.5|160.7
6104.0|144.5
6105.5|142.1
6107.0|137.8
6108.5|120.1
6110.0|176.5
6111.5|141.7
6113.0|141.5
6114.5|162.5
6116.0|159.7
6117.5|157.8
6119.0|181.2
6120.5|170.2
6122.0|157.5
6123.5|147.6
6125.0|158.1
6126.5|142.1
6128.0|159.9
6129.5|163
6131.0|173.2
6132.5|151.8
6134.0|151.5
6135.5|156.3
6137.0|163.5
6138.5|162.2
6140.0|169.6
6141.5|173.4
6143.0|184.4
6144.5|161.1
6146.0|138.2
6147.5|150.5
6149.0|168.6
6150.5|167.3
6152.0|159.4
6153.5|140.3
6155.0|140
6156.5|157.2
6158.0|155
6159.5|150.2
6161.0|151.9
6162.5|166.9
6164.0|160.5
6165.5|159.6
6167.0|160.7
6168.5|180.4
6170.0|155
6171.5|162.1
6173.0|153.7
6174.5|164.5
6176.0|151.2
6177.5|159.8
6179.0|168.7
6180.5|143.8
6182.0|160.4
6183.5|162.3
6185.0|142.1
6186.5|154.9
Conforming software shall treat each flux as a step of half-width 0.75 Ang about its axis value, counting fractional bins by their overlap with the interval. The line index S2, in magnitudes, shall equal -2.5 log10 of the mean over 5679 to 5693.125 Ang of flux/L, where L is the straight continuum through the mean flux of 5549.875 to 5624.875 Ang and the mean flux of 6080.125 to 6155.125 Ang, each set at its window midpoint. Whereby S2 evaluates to 0.100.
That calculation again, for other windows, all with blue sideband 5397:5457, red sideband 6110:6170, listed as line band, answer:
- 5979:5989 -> 0.14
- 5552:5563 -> 0.09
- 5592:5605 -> 0.03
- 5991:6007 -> -0.04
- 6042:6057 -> -0.04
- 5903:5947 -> -0.02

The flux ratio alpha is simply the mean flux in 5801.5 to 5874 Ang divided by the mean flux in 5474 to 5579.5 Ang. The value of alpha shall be 1.07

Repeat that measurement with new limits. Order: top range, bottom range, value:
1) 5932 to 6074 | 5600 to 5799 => 1.08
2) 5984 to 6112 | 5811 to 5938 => 1.00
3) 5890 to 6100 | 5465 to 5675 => 1.09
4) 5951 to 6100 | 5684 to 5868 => 1.02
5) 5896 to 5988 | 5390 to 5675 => 1.05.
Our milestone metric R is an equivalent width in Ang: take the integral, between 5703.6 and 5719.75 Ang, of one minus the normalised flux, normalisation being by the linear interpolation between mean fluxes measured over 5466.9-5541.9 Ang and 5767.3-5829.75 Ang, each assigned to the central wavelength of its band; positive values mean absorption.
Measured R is 2.0 Ang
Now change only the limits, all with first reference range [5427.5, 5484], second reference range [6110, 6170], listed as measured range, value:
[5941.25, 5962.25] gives -0.9 Ang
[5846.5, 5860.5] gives -1.6 Ang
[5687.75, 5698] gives 0.9 Ang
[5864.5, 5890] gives -1.2 Ang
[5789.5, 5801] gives -1.1 Ang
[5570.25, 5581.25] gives -0.6 Ang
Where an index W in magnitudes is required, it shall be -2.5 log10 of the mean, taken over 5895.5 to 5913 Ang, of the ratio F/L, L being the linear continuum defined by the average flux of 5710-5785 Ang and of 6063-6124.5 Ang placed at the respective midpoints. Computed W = 0.071 mag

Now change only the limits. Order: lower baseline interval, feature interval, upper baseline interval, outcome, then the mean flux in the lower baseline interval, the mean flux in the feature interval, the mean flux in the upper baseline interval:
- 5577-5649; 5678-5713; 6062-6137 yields 0.070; 151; 143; 159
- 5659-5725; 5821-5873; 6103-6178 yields -0.100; 143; 162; 157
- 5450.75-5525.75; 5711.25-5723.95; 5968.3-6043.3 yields 0.049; 150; 148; 160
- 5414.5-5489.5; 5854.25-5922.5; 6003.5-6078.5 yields -0.002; 154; 160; 162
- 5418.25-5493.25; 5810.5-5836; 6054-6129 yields 0.021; 154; 155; 161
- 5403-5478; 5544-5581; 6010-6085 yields 0.052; 159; 152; 162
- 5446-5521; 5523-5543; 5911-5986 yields -0.072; 150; 162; 162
